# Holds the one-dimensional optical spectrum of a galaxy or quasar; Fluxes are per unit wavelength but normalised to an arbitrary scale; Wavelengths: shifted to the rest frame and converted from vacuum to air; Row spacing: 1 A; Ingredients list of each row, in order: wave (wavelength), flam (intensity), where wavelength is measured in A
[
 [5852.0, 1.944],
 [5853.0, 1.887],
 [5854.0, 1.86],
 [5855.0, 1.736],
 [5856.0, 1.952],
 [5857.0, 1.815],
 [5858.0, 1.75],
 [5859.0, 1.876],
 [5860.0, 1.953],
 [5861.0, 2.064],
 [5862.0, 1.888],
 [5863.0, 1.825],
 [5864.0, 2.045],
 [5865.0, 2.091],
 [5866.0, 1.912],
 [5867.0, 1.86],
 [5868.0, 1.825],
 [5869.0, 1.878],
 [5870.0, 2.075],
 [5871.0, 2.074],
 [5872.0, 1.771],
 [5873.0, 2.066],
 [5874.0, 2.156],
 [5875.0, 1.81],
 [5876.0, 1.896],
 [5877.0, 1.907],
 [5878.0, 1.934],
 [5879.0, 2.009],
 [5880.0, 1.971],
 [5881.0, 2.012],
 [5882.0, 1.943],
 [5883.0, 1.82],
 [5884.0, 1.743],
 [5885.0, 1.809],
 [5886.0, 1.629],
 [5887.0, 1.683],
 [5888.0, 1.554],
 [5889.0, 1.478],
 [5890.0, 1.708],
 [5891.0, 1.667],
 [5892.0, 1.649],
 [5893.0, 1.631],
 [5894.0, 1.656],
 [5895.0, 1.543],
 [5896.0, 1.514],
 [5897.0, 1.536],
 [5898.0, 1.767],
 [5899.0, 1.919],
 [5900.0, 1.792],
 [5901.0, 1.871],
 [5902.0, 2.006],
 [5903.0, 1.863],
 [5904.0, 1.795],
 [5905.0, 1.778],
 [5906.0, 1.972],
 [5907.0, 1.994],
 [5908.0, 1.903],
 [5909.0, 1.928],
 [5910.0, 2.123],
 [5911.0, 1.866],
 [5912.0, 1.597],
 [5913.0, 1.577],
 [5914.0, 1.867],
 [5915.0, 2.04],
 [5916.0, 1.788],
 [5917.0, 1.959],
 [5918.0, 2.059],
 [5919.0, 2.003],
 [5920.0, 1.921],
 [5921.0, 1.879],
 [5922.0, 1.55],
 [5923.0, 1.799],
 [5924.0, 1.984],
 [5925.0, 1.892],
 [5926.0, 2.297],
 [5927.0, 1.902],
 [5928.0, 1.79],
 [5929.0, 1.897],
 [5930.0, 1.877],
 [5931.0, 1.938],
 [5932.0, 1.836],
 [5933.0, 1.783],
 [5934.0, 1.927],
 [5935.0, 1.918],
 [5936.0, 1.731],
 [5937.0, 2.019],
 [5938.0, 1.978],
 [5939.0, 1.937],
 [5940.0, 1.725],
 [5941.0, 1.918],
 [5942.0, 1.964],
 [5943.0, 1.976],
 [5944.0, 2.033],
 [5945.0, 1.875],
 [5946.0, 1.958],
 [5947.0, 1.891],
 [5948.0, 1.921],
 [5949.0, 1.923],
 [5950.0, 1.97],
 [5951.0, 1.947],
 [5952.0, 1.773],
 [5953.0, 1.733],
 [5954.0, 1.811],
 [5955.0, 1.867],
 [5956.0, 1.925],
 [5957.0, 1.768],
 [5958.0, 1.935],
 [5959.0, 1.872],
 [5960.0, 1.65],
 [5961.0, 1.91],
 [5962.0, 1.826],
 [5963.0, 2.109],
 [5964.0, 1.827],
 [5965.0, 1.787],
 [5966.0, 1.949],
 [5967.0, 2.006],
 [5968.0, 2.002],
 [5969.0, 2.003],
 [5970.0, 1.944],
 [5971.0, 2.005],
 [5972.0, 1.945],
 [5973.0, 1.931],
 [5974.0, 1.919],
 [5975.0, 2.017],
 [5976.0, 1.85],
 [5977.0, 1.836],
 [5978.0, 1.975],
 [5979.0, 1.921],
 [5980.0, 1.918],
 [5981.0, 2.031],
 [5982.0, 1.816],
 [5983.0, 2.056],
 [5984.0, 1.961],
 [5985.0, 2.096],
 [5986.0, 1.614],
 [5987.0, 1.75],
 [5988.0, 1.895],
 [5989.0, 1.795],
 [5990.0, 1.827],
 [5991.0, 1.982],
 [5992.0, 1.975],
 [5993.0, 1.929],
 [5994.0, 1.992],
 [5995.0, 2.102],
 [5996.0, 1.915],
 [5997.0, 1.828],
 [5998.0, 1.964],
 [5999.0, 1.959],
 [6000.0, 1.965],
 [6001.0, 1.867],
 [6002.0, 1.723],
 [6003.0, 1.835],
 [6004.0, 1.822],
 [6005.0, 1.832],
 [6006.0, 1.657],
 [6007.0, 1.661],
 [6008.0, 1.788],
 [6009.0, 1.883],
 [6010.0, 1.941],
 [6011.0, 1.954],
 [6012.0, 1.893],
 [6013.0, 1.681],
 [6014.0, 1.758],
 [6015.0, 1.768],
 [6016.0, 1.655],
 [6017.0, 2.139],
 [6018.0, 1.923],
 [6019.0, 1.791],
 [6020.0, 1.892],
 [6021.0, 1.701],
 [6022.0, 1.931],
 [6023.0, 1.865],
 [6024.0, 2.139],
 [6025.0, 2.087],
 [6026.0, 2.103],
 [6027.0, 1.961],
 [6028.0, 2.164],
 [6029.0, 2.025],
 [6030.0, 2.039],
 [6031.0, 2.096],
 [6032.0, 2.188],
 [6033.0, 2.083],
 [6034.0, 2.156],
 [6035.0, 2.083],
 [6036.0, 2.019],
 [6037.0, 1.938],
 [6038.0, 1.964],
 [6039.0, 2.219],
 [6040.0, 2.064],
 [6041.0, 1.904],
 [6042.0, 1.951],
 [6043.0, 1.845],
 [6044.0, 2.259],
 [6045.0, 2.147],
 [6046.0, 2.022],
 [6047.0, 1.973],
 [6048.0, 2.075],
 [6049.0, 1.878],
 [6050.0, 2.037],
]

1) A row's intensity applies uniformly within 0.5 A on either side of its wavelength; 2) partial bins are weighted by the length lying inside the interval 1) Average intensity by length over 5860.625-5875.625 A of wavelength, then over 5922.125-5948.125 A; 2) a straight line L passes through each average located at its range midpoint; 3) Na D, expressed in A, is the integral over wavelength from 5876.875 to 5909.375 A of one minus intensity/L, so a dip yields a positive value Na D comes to 2.5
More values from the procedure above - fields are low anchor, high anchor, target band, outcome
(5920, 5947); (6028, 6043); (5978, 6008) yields 1.5 A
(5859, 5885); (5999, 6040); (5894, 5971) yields 2.3 A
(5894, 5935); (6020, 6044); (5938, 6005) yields 1.1 A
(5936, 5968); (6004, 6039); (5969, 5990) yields 0.0 A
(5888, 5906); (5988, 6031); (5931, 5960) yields -1.4 A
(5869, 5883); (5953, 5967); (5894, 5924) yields 1.4 A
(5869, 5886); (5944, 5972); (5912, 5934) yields 0.3 A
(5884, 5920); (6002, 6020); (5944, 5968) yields -1.1 A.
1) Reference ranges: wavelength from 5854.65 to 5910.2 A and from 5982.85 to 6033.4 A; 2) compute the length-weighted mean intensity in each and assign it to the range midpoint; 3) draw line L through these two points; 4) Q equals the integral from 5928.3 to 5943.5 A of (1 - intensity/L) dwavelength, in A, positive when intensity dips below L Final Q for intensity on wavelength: -0.2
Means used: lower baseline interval 1.85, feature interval 1.89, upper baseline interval 1.91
